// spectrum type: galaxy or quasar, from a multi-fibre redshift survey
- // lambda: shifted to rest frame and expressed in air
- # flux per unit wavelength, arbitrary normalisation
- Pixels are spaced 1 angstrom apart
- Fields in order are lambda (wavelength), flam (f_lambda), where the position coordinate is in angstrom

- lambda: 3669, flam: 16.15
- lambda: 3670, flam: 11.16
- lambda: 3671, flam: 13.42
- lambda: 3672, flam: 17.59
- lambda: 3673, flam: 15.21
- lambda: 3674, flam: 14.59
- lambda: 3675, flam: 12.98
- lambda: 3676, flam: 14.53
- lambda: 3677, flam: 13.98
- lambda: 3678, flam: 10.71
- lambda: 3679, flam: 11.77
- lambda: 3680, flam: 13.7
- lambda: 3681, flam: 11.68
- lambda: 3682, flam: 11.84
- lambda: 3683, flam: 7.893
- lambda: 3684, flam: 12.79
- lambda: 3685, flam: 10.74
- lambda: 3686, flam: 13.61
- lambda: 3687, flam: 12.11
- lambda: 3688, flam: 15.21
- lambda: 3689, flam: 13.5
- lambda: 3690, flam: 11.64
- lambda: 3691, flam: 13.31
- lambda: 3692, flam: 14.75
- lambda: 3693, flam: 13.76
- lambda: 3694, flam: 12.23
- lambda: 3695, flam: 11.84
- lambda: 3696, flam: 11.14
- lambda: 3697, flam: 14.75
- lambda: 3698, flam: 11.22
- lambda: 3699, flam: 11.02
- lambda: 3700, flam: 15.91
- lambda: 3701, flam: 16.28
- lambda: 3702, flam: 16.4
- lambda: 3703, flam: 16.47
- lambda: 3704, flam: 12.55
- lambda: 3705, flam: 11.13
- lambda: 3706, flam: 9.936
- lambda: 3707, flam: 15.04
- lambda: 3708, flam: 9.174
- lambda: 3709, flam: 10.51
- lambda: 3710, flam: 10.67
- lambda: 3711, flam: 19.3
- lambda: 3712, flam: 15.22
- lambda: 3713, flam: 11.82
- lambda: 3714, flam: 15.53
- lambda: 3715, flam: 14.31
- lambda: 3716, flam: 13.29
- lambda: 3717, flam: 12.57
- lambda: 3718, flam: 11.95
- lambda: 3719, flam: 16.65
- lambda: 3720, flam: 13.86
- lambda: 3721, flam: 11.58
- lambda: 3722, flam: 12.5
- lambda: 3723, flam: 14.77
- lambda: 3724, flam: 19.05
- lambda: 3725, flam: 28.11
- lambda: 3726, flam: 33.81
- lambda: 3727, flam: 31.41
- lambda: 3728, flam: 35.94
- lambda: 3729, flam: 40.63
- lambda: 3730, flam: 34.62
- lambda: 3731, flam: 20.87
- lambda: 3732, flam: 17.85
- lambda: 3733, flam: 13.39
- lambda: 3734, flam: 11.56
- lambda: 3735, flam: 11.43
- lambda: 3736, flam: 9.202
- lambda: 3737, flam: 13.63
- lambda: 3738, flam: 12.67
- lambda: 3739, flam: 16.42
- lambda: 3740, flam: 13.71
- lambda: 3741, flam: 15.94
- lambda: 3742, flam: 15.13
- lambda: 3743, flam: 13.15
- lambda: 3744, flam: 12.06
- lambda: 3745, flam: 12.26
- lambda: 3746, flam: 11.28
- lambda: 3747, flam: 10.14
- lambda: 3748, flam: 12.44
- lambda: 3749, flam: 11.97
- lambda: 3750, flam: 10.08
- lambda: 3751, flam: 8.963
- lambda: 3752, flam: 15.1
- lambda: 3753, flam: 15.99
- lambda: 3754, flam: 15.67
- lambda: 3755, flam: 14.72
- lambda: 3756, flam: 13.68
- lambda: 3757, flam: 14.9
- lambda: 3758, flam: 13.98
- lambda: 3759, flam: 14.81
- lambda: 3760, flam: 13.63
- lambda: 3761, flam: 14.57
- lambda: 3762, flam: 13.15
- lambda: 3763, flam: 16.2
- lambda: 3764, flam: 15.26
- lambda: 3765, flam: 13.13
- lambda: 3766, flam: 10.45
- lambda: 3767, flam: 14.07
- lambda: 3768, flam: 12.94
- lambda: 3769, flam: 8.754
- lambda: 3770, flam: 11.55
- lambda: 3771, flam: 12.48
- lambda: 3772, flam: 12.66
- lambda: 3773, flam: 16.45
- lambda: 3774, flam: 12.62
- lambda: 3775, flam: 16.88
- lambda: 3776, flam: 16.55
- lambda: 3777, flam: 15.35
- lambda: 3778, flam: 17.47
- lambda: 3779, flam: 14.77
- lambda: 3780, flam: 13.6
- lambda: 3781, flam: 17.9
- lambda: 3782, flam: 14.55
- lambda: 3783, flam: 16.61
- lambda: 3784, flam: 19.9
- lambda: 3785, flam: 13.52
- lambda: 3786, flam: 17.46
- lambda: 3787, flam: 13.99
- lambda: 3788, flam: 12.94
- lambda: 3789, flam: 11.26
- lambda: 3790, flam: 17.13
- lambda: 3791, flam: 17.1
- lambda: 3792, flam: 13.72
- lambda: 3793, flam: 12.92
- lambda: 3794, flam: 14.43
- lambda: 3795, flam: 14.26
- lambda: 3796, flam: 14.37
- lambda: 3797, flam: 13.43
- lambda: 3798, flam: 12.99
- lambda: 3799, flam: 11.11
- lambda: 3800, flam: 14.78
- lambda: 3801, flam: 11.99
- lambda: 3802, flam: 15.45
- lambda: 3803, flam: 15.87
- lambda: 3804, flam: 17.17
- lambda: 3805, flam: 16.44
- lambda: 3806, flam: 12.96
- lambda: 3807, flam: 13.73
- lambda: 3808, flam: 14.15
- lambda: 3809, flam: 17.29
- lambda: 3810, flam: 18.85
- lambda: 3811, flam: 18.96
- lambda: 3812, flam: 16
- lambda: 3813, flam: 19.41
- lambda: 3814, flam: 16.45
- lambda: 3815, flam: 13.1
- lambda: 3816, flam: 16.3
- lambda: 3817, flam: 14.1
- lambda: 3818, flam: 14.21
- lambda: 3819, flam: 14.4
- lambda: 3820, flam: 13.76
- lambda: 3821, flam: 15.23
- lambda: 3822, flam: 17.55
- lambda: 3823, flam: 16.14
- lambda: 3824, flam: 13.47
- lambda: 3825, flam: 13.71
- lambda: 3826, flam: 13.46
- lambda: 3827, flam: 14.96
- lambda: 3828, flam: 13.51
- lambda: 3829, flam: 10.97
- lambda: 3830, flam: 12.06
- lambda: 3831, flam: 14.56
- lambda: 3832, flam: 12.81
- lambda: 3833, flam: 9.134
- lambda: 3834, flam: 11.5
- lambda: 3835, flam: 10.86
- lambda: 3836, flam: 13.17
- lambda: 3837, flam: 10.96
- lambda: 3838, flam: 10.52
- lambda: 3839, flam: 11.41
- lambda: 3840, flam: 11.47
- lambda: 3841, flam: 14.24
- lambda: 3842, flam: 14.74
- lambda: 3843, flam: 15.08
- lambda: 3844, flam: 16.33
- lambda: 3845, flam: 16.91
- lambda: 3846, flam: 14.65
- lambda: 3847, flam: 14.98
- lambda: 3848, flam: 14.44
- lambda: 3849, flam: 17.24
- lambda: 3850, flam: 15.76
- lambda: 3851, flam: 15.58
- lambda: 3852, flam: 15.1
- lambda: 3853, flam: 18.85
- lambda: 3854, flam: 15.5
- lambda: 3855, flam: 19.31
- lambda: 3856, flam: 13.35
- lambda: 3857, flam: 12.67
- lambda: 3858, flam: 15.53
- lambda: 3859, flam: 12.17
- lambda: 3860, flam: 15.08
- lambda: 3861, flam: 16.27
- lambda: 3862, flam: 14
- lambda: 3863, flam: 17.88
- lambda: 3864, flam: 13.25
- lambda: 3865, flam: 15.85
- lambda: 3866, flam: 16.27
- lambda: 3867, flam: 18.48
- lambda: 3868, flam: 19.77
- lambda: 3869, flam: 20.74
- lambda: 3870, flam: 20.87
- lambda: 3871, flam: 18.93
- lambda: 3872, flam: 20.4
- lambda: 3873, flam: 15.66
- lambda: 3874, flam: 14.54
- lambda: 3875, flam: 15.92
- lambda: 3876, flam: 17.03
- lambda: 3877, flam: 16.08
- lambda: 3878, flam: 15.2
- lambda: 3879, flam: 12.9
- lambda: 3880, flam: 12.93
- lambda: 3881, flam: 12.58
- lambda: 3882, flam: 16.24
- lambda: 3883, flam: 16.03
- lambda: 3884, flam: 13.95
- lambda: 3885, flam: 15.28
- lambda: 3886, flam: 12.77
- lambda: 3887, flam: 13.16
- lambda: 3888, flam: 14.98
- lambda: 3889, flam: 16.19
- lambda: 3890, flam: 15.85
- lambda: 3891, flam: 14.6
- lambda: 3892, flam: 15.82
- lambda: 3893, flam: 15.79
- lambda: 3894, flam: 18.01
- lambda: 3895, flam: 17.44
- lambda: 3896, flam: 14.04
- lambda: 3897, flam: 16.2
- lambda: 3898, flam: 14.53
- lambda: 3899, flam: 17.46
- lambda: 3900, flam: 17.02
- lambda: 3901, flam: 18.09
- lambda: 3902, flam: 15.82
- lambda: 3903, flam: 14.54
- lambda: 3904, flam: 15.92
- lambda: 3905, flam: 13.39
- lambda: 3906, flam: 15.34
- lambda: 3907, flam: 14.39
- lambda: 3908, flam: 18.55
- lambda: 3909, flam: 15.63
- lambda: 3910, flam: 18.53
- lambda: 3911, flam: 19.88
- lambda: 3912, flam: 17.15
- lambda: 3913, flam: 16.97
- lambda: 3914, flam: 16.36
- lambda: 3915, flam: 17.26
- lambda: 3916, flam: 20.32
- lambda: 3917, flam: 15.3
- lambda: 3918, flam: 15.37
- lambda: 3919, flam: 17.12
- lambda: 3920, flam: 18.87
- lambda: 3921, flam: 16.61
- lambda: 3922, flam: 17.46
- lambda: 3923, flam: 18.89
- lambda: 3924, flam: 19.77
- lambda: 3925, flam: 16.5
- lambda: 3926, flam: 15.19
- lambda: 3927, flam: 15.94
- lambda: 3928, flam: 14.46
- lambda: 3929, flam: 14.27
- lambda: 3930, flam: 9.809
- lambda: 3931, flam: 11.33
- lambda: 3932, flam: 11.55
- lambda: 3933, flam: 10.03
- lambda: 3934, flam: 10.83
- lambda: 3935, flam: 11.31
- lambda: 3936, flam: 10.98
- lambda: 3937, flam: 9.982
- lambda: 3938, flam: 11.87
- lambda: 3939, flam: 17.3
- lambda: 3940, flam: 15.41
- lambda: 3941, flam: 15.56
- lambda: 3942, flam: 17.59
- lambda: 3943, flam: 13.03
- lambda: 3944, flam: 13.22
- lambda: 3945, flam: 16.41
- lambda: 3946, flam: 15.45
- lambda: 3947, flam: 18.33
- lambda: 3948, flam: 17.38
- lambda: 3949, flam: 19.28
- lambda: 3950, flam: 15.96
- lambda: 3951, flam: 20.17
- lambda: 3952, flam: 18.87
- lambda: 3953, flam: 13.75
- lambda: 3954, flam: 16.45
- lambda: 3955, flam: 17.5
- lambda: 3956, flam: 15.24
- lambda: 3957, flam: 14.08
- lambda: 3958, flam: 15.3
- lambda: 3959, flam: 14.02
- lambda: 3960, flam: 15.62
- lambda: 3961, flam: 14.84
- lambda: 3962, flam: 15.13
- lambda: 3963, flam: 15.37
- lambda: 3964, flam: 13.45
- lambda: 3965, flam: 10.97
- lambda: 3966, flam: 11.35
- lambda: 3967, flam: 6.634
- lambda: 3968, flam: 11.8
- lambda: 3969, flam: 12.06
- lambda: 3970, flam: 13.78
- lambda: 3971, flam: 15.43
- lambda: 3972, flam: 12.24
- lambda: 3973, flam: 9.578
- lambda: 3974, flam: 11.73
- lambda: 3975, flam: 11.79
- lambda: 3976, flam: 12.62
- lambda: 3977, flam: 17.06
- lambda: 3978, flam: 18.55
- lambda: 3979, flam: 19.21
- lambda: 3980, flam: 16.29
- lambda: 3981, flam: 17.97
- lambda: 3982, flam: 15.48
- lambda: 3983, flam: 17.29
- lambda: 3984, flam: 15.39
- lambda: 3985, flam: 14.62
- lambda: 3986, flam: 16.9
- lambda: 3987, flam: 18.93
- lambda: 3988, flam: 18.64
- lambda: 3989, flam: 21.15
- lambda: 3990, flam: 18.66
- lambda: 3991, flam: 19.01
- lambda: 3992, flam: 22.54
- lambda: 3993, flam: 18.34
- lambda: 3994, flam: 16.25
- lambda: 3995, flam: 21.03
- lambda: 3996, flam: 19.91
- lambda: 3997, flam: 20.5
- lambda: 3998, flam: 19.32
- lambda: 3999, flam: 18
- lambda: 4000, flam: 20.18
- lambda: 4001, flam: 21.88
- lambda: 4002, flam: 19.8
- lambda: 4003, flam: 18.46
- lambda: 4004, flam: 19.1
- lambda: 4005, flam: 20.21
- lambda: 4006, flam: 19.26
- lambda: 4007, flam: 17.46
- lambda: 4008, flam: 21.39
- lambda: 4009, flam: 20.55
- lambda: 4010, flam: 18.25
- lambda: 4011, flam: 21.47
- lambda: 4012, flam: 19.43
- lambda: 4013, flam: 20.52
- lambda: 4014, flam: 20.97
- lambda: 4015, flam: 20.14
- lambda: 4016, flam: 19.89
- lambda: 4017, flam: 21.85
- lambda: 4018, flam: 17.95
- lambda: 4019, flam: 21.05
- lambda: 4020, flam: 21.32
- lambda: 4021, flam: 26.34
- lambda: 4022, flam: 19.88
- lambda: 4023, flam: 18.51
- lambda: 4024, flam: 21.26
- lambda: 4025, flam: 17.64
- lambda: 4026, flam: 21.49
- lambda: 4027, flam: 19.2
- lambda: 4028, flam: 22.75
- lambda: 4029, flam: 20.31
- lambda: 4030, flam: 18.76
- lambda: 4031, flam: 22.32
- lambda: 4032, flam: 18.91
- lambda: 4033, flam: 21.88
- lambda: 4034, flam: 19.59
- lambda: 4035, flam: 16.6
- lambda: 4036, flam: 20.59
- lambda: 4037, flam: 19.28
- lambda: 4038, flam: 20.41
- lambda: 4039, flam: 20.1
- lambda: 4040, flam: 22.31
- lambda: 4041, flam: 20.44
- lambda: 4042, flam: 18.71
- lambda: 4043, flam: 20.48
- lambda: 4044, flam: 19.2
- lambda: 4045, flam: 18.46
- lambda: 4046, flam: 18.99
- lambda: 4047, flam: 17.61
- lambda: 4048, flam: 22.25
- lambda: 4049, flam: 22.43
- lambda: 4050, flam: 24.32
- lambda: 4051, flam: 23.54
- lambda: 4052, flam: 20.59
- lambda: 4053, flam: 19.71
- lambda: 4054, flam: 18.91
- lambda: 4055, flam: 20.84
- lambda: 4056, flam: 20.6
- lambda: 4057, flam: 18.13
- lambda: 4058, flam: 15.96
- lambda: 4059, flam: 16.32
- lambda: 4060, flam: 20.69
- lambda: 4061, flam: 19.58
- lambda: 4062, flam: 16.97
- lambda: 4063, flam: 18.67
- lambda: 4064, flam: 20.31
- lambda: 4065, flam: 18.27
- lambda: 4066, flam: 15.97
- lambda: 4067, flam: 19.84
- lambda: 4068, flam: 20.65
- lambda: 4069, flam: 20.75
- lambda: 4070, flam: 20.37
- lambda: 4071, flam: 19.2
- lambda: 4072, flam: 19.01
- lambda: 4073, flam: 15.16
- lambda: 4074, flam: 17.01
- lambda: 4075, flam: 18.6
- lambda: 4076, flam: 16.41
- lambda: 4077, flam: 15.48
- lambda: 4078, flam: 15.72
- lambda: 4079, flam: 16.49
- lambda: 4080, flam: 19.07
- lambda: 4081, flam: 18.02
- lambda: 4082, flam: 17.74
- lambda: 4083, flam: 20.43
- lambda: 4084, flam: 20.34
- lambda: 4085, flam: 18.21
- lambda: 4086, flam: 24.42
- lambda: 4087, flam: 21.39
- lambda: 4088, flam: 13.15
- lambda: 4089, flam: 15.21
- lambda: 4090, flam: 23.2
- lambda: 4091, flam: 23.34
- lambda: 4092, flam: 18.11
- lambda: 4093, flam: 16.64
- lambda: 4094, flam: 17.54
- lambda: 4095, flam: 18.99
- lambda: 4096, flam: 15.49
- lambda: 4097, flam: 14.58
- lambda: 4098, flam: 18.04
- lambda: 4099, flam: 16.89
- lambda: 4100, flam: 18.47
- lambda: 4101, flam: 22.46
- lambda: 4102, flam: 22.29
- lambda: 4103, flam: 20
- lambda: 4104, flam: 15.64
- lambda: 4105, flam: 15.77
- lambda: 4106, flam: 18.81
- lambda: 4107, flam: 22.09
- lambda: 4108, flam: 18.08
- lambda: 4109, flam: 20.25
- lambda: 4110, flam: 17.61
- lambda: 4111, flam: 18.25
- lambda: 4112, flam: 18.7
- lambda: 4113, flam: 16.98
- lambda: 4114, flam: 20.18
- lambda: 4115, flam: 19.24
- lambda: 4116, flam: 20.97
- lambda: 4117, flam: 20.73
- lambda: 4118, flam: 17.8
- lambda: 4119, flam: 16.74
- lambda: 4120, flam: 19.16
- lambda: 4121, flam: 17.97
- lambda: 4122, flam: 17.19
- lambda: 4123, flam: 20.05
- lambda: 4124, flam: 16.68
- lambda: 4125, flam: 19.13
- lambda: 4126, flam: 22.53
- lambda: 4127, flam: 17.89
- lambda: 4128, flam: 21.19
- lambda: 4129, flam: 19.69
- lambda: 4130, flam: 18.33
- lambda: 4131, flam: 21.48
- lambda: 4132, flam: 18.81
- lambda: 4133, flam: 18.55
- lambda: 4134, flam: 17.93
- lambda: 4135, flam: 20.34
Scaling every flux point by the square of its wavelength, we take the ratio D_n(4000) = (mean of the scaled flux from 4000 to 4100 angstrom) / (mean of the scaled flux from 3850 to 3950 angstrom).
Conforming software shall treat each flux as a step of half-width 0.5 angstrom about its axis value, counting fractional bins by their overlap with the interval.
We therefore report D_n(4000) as 1.3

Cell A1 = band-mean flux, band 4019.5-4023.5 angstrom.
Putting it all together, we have 21.5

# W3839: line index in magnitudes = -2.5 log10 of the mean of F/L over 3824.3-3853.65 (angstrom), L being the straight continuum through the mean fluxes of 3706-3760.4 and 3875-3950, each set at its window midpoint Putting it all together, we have 0.14 mag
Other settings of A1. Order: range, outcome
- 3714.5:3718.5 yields 13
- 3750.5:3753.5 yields 13.4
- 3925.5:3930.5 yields 13.9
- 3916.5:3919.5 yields 15.9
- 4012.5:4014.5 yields 20.7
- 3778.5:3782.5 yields 15.2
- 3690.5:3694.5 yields 13.5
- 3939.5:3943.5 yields 15.4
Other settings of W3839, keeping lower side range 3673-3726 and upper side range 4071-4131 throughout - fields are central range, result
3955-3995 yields 0.11 mag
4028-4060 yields -0.12 mag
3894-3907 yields 0.02 mag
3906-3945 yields 0.08 mag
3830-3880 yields 0.03 mag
